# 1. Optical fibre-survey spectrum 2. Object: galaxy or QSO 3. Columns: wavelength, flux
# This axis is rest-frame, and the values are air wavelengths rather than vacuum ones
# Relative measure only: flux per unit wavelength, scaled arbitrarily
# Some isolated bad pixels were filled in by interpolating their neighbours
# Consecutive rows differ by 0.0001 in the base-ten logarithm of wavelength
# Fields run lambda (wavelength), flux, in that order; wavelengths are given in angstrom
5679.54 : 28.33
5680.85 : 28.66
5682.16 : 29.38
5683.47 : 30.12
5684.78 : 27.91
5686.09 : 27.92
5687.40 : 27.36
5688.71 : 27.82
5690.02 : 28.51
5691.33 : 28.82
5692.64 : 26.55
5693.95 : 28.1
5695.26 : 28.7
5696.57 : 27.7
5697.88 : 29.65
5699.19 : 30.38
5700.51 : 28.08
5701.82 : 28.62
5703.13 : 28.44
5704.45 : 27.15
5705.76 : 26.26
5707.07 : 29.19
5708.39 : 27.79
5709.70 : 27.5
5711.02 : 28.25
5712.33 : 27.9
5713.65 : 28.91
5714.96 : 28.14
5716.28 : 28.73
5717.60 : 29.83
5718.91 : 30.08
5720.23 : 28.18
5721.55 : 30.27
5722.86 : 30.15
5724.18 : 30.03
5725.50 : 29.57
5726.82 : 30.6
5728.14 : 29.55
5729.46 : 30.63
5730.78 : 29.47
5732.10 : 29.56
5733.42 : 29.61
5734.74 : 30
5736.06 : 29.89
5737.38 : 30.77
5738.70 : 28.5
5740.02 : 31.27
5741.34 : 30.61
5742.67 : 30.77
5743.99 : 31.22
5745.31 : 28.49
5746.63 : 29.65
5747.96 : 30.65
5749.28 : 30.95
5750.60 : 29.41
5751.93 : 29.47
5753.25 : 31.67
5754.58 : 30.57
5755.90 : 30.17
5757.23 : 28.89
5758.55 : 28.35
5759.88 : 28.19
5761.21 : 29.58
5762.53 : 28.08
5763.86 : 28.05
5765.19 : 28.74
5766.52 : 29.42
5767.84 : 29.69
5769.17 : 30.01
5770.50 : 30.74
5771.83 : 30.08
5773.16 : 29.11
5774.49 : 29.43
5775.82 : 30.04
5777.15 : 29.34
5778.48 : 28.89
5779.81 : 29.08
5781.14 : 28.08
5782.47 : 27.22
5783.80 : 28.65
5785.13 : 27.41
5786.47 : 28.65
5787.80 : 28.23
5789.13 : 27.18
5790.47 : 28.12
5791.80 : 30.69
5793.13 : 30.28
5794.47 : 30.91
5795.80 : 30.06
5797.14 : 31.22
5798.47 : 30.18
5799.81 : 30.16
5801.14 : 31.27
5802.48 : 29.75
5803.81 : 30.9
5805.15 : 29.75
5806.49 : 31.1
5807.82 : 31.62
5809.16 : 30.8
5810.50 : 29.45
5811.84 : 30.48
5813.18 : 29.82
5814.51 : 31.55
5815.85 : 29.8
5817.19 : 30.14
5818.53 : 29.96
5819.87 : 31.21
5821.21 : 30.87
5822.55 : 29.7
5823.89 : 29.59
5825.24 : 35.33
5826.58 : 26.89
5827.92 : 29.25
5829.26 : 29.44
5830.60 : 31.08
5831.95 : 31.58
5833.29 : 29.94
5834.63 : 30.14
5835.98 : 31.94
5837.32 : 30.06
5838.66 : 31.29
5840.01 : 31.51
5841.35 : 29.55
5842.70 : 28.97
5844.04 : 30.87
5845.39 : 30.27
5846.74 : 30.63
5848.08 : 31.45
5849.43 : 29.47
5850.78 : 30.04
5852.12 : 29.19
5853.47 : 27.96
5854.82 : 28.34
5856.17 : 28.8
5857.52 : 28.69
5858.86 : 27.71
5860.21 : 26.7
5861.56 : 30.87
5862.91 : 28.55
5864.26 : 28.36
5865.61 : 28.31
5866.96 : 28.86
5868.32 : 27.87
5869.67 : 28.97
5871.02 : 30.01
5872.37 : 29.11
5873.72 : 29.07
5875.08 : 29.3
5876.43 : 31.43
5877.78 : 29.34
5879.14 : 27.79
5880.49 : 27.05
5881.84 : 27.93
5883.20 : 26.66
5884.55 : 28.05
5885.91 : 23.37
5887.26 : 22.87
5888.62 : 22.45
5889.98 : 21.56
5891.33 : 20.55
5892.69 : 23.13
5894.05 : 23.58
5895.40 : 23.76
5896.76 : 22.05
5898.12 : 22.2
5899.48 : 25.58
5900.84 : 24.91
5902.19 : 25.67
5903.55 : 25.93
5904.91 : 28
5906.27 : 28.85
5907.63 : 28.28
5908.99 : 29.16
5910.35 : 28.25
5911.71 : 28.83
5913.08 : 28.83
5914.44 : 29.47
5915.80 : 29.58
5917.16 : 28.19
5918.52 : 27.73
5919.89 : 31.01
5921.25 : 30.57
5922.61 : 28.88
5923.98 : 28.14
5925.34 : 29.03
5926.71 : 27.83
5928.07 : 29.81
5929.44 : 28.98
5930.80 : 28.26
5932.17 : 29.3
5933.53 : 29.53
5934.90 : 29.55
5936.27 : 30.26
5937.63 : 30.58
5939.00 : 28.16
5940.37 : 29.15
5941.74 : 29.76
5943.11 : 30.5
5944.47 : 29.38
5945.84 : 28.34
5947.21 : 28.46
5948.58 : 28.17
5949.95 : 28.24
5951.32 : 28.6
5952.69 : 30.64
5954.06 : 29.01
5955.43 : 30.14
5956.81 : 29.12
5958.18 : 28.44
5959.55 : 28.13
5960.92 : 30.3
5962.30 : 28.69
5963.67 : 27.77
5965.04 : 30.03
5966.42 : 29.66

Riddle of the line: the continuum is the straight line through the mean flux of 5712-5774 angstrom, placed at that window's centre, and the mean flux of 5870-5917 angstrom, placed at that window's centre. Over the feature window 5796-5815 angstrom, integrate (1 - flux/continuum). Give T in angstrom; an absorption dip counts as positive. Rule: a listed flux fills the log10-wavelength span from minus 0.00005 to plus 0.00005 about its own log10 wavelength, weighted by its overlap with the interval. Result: -1.4 angstrom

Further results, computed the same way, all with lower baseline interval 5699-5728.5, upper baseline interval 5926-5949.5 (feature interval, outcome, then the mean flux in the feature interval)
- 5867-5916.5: 4.11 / 26.7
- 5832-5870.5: -0.64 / 29.5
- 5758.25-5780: -0.26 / 29.2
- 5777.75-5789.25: 0.29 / 28.2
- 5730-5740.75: -0.39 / 29.9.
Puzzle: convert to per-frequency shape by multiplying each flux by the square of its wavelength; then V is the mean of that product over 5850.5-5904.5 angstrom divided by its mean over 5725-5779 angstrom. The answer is 0.9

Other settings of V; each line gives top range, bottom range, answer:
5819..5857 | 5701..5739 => 1.08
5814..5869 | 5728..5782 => 1.04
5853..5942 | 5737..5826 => 0.96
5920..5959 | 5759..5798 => 1.06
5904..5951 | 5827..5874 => 1.01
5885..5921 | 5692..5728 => 0.97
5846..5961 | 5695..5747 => 1.02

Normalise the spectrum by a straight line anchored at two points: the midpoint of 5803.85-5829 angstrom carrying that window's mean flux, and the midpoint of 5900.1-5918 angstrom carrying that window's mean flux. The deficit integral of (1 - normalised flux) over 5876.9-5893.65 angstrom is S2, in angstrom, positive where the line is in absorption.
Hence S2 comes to 2.1 angstrom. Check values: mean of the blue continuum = 30.4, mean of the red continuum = 28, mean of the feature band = 25.1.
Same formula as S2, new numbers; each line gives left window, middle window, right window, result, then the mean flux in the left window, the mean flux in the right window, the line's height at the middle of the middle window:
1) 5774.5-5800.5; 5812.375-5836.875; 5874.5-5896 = -2.3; 29.2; 25.5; 27.8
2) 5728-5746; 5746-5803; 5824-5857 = 1.2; 30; 30.1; 30.1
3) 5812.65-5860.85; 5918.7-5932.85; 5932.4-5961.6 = 0.1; 30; 29.3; 29.4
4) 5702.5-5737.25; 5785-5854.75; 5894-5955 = -3.6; 29.1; 28.3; 28.7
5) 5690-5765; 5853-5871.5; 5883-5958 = -0.3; 29.2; 27.6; 28.1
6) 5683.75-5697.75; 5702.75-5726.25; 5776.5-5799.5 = -0.3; 28.1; 29.1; 28.3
